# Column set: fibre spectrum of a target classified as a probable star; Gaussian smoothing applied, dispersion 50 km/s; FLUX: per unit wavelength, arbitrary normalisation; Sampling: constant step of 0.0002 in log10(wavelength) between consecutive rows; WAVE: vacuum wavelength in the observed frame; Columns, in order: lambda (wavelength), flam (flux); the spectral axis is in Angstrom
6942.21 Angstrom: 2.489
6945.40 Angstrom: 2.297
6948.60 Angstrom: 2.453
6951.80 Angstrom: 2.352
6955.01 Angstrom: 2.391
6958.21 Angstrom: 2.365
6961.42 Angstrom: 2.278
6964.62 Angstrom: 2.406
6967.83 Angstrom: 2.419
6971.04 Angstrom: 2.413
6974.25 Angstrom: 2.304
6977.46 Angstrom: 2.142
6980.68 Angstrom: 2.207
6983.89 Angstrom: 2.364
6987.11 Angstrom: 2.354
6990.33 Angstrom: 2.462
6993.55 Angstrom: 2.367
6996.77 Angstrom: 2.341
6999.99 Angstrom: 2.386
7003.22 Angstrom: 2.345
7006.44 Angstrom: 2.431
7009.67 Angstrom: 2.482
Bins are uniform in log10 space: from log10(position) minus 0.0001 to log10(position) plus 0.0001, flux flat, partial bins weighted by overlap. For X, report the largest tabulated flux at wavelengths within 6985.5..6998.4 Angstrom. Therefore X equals 2.462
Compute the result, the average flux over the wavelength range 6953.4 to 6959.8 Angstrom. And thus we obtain 2.38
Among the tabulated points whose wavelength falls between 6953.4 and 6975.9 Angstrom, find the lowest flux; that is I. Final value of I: 2.278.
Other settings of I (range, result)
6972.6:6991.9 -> 2.142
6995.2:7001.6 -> 2.341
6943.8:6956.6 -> 2.297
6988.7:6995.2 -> 2.367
